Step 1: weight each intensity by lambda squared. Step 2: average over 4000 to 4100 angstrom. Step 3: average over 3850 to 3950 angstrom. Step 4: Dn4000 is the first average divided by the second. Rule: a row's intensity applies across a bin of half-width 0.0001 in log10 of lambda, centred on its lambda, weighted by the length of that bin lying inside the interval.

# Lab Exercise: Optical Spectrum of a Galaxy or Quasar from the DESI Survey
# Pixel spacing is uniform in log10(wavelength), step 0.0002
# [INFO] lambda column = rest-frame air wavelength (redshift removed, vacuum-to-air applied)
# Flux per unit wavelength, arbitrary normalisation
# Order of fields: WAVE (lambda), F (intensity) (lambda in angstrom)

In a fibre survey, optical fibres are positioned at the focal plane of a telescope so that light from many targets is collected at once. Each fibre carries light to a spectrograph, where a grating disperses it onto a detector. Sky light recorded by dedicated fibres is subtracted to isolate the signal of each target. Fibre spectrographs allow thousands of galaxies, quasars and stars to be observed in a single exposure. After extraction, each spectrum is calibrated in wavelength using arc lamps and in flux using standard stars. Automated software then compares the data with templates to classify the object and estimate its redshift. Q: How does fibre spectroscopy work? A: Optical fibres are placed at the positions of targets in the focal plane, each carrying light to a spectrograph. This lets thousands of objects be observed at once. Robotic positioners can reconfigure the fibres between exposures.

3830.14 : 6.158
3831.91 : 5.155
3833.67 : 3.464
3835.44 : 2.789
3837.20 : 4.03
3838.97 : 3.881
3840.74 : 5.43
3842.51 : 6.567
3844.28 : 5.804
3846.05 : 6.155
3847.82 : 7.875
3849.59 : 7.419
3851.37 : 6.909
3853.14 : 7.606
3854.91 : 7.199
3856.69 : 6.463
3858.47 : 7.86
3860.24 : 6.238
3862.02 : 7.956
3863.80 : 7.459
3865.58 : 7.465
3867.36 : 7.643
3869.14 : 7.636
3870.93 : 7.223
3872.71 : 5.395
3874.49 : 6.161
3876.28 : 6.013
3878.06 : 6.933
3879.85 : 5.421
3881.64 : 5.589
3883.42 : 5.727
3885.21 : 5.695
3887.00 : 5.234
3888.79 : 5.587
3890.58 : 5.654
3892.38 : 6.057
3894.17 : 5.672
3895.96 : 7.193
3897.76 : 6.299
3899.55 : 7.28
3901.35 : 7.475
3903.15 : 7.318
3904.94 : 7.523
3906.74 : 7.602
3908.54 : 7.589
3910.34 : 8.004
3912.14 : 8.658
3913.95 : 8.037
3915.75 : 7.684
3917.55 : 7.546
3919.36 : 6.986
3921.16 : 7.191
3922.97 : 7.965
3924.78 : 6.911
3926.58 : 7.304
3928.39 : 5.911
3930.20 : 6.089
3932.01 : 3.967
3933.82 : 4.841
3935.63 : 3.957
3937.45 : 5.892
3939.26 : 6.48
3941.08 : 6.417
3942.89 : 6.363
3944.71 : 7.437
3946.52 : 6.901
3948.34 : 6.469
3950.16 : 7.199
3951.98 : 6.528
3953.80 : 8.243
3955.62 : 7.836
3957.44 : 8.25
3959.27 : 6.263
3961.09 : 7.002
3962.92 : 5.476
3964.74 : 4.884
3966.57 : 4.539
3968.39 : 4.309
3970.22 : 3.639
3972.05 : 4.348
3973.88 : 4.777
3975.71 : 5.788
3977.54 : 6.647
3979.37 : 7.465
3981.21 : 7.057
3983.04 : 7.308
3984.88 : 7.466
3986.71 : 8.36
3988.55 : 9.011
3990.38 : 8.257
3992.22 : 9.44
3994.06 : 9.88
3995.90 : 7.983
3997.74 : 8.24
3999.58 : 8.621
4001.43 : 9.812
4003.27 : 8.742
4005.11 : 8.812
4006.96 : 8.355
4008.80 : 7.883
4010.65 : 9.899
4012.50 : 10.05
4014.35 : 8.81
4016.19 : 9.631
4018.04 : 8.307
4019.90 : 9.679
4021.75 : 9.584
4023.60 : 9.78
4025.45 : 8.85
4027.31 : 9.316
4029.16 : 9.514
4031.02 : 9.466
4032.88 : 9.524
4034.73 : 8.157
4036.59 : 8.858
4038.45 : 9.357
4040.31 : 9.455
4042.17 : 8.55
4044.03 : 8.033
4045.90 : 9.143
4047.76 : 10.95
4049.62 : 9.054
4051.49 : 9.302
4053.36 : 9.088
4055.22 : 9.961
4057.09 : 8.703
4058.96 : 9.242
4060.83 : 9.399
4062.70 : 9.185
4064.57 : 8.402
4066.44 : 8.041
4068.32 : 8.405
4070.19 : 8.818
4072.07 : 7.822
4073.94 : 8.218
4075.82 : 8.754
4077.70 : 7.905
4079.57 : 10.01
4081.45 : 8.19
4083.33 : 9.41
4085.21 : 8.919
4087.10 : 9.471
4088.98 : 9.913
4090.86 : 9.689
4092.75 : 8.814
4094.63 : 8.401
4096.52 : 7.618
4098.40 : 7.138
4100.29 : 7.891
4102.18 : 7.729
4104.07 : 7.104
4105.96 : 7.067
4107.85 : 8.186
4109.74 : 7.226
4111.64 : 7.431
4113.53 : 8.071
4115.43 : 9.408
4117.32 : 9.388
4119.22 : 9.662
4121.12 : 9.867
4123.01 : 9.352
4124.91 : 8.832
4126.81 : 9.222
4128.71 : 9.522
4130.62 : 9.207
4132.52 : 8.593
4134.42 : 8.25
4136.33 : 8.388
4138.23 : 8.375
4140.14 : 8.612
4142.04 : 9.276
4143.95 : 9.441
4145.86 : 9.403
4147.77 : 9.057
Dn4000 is 1.4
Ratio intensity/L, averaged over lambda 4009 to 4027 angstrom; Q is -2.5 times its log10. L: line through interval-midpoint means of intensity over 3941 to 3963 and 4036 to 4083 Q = -0.14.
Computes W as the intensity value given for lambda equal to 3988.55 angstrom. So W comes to 9.011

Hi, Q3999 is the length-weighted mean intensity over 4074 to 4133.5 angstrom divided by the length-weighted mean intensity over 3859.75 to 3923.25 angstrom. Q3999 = 1.3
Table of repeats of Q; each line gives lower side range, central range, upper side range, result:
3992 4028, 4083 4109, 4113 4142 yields 0.08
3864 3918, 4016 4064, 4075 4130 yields -0.14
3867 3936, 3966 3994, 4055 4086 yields 0.14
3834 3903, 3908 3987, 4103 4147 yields 0.08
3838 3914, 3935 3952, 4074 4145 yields 0.14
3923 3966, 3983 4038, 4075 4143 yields -0.22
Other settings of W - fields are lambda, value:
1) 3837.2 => 4.03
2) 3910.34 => 8.004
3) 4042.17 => 8.55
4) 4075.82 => 8.754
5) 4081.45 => 8.19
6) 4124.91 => 8.832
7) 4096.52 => 7.618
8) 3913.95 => 8.037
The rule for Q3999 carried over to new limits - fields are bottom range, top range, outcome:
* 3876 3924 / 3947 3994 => 0.99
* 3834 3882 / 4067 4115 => 1.30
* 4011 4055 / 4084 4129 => 0.93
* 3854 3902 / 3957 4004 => 1.08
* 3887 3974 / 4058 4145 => 1.33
